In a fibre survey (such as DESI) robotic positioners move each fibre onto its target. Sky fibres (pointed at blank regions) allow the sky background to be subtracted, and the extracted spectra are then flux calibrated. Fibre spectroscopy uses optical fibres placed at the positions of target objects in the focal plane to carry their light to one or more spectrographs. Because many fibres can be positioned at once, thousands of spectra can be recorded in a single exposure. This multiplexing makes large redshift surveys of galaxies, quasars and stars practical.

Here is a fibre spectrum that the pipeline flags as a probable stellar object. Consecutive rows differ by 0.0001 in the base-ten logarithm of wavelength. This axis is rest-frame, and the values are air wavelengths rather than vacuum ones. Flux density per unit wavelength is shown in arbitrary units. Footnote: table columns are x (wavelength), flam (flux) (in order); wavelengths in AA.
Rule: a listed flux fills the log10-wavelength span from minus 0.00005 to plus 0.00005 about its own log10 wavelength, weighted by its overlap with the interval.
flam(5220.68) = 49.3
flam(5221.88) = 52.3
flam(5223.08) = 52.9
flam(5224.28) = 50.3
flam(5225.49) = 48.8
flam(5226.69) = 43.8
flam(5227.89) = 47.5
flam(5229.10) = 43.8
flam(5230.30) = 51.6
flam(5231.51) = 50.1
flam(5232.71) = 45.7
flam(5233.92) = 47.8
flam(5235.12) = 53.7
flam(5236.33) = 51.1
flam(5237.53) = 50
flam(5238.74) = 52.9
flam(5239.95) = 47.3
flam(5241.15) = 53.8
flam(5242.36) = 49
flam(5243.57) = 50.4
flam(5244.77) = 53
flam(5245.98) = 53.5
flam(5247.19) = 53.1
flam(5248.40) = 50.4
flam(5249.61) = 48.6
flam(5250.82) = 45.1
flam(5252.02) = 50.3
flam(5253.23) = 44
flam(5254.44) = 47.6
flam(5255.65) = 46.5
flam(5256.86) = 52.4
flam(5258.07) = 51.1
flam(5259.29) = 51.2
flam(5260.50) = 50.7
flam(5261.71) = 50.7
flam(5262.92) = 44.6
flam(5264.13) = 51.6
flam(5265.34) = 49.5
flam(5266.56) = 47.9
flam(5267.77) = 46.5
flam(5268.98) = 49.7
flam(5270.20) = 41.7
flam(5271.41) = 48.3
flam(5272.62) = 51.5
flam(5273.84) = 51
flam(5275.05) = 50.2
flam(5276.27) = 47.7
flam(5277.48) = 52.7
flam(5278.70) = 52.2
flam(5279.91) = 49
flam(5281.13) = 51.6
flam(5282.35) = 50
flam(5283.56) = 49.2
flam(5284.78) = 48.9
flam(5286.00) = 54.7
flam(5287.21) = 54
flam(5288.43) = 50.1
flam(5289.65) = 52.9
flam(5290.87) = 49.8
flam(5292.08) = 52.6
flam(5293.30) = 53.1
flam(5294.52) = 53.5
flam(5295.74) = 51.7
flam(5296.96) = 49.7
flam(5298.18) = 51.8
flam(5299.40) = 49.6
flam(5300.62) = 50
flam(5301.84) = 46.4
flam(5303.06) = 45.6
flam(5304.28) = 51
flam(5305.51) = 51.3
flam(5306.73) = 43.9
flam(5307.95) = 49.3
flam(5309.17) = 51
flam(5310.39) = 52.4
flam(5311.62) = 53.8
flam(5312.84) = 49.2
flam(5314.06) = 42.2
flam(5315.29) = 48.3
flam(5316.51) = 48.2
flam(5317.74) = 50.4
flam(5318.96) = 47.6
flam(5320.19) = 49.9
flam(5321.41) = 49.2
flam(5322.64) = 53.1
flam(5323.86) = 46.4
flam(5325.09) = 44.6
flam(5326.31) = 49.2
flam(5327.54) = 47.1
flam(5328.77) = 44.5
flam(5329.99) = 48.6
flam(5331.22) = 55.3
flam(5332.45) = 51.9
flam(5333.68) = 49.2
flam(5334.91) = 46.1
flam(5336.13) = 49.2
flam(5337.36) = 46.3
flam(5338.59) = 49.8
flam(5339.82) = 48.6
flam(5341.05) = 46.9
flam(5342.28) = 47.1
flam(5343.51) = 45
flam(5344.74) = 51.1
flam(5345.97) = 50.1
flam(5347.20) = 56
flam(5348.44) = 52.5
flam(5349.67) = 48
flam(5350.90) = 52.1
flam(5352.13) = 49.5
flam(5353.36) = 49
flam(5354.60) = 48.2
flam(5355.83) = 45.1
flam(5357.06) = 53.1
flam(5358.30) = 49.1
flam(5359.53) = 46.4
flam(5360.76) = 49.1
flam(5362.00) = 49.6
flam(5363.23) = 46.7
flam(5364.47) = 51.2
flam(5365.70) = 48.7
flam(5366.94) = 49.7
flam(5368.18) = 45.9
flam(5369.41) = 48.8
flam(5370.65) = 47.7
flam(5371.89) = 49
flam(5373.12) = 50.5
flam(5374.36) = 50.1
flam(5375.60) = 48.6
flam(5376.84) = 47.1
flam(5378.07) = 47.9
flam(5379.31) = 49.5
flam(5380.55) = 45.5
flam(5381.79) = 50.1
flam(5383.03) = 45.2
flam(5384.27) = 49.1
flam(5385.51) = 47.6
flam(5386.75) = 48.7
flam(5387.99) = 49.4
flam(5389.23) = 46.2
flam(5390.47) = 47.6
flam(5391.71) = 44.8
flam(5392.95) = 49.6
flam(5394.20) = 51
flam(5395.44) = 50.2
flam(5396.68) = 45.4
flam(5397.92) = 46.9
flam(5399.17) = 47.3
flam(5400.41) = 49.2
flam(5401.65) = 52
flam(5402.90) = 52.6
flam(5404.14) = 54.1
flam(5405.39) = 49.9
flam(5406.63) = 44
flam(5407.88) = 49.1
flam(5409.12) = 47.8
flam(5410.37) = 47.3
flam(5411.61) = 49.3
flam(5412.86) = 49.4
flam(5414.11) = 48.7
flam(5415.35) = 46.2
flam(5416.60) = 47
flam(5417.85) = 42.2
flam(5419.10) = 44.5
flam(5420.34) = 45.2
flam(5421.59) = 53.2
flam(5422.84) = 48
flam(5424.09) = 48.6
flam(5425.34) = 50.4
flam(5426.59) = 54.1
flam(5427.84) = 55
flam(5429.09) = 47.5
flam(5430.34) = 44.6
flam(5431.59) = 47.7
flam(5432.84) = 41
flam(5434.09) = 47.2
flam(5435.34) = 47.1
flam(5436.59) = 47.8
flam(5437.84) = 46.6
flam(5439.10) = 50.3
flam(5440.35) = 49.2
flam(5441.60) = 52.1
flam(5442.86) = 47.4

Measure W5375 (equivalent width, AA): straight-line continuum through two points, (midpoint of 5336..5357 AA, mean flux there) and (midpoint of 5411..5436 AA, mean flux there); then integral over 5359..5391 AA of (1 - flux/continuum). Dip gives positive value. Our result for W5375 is 0.25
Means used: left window 49.2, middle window 48.3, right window 47.8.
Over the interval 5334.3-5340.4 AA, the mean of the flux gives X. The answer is 48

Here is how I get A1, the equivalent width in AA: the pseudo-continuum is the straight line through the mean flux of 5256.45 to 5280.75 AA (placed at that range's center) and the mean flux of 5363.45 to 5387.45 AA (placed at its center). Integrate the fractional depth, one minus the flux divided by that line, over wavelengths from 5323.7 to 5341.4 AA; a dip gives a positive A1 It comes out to 0.20 AA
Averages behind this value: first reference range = 49.5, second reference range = 48.4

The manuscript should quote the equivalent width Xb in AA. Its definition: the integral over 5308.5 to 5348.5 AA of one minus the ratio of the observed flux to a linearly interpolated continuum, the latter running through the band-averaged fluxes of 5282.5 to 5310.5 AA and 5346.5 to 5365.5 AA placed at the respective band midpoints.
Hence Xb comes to 0.8 AA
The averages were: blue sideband 50.5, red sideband 49.7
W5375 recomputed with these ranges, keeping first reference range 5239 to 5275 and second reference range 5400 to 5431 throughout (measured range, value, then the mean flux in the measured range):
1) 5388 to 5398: 0.21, 47.9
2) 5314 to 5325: 0.15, 48.5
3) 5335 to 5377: 0.03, 49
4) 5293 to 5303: -0.23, 50.4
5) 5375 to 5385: 0.22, 47.9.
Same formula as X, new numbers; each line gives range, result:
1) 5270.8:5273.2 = 50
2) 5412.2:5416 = 48.1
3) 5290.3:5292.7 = 51.4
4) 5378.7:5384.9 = 47.9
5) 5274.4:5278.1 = 50.2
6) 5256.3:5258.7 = 51.5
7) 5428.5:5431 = 46.1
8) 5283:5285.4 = 48.9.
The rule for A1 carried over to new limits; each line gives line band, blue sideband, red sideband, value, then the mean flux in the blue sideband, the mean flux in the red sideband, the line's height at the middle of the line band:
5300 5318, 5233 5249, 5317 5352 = 0.3 AA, 51.1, 49.1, 49.7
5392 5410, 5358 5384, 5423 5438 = -0.3 AA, 48.4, 48.2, 48.3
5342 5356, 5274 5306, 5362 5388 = -0.2 AA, 50.7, 48.4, 49.1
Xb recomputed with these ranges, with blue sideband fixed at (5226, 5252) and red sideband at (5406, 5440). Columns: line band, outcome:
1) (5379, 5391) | 0.08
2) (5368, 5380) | -0.08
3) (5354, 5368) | -0.09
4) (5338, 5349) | -0.24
